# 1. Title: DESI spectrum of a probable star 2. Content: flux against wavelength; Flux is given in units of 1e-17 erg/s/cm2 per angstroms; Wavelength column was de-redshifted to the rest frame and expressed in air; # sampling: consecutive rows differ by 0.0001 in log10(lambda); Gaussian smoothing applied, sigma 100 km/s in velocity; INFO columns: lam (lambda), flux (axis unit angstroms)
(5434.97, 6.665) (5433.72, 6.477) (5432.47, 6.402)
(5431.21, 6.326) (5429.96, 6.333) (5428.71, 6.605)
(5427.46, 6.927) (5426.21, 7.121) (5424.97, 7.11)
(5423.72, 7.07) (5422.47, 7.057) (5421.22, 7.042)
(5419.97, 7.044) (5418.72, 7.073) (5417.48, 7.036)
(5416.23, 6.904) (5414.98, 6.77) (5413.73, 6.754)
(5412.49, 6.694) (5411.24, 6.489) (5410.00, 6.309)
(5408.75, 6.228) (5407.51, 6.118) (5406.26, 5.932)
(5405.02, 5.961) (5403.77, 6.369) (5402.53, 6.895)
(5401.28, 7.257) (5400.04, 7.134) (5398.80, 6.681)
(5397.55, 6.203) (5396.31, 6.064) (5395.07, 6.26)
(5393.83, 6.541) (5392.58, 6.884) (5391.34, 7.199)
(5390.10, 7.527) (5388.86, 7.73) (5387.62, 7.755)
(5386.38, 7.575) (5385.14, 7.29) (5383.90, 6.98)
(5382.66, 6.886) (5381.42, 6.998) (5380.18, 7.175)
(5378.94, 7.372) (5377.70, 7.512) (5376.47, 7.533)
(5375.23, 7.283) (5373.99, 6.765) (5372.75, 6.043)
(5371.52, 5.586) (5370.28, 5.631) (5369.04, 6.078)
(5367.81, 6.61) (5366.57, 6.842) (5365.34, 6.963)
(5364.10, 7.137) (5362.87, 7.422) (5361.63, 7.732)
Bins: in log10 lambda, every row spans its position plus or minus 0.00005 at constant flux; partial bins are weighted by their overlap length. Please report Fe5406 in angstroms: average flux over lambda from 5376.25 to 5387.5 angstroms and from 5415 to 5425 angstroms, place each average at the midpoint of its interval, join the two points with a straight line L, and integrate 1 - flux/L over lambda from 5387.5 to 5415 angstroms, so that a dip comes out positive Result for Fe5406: 1.9 angstroms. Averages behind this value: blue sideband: 7.27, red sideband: 7.02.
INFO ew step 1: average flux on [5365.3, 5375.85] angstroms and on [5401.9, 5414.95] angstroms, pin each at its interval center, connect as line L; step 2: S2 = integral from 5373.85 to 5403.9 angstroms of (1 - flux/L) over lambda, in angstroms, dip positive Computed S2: -3.1 angstroms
